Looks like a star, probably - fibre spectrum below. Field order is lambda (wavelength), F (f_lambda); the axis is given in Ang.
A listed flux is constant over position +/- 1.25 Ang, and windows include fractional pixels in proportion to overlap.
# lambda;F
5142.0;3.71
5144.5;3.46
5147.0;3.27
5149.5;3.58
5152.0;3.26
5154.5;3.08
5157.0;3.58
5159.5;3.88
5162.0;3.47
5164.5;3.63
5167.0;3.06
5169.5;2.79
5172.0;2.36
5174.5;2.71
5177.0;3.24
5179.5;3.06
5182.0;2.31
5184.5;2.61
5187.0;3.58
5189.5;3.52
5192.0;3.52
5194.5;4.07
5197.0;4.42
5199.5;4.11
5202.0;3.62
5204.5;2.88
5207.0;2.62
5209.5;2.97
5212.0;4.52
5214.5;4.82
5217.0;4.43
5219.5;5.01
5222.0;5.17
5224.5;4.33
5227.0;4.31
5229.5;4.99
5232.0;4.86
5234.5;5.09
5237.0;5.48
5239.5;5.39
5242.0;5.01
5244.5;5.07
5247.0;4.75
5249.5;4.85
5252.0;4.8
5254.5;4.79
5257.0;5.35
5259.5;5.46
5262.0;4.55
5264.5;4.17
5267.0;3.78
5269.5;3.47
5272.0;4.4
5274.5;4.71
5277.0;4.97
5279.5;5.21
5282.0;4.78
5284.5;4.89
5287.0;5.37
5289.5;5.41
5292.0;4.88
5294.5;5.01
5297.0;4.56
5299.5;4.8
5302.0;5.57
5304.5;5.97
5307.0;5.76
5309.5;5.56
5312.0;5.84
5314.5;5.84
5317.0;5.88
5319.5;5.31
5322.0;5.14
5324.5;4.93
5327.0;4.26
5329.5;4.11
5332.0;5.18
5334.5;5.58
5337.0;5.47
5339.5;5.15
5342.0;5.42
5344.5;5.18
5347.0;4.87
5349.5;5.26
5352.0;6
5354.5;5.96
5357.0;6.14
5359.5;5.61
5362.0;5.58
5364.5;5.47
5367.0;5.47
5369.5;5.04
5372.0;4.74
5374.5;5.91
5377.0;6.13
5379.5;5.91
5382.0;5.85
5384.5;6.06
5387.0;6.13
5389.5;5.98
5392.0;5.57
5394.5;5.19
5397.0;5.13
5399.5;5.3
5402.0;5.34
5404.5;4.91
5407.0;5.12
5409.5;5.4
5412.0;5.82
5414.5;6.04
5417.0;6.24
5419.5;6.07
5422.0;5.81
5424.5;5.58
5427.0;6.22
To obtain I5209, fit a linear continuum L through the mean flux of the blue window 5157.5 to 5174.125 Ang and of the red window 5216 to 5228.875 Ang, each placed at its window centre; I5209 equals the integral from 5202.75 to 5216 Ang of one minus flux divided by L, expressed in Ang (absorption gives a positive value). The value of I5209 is 2.3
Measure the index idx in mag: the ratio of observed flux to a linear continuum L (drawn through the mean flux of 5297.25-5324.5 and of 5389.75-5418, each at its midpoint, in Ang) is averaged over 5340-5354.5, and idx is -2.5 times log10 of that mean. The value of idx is 0.020 mag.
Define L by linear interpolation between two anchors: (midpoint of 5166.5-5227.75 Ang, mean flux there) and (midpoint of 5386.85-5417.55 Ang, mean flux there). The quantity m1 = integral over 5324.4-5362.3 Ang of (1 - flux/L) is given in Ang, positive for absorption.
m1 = -2.5 Ang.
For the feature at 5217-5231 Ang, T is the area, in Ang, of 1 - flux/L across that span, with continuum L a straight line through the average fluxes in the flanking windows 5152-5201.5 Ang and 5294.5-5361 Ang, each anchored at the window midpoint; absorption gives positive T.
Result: -2.8 Ang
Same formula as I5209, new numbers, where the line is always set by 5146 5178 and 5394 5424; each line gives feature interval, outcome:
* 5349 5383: -3.4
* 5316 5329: -0.8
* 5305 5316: -2.7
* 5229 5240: -3.5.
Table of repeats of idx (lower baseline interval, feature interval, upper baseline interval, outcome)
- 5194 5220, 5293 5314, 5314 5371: -0.098 mag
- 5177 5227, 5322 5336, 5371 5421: 0.032 mag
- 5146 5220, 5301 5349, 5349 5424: -0.073 mag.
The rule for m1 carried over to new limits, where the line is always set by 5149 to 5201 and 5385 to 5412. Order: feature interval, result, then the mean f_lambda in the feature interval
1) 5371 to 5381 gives -0.9 Ang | 5.7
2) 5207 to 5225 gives -3.0 Ang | 4.34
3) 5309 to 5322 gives -2.8 Ang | 5.64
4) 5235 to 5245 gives -3.3 Ang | 5.24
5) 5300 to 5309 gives -2.2 Ang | 5.67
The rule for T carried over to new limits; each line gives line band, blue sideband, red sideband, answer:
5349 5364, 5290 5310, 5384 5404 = -0.9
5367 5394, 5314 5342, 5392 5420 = -1.6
